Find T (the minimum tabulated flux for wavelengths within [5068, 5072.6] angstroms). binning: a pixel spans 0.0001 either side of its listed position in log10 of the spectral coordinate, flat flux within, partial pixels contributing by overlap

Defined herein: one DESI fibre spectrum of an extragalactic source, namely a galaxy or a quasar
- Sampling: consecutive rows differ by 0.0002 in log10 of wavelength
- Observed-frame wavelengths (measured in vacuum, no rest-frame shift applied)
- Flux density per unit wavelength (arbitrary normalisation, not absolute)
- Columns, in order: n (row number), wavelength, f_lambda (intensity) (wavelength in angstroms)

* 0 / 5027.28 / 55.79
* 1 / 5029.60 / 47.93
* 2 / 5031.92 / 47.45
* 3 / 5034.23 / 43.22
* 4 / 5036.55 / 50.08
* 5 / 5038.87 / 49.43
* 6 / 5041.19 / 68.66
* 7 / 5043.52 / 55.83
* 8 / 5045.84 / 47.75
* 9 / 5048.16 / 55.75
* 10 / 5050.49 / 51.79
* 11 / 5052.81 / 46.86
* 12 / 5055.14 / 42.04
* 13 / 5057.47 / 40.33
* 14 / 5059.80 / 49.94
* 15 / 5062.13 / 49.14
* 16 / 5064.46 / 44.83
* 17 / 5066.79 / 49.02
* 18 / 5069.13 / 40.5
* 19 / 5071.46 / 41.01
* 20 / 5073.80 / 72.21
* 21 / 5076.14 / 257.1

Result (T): 40.5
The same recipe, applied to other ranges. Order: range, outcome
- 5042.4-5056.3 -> 42.04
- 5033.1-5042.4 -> 43.22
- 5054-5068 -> 40.33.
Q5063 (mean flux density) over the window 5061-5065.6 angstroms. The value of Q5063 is 47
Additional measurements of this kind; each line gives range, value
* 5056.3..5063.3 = 46.5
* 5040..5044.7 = 62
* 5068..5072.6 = 40.8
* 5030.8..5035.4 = 45.4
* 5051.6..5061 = 44.9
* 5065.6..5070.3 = 44.8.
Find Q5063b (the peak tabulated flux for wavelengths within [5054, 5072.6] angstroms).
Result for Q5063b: 49.94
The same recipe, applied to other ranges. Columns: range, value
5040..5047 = 68.66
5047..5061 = 55.75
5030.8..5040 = 50.08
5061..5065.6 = 49.14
